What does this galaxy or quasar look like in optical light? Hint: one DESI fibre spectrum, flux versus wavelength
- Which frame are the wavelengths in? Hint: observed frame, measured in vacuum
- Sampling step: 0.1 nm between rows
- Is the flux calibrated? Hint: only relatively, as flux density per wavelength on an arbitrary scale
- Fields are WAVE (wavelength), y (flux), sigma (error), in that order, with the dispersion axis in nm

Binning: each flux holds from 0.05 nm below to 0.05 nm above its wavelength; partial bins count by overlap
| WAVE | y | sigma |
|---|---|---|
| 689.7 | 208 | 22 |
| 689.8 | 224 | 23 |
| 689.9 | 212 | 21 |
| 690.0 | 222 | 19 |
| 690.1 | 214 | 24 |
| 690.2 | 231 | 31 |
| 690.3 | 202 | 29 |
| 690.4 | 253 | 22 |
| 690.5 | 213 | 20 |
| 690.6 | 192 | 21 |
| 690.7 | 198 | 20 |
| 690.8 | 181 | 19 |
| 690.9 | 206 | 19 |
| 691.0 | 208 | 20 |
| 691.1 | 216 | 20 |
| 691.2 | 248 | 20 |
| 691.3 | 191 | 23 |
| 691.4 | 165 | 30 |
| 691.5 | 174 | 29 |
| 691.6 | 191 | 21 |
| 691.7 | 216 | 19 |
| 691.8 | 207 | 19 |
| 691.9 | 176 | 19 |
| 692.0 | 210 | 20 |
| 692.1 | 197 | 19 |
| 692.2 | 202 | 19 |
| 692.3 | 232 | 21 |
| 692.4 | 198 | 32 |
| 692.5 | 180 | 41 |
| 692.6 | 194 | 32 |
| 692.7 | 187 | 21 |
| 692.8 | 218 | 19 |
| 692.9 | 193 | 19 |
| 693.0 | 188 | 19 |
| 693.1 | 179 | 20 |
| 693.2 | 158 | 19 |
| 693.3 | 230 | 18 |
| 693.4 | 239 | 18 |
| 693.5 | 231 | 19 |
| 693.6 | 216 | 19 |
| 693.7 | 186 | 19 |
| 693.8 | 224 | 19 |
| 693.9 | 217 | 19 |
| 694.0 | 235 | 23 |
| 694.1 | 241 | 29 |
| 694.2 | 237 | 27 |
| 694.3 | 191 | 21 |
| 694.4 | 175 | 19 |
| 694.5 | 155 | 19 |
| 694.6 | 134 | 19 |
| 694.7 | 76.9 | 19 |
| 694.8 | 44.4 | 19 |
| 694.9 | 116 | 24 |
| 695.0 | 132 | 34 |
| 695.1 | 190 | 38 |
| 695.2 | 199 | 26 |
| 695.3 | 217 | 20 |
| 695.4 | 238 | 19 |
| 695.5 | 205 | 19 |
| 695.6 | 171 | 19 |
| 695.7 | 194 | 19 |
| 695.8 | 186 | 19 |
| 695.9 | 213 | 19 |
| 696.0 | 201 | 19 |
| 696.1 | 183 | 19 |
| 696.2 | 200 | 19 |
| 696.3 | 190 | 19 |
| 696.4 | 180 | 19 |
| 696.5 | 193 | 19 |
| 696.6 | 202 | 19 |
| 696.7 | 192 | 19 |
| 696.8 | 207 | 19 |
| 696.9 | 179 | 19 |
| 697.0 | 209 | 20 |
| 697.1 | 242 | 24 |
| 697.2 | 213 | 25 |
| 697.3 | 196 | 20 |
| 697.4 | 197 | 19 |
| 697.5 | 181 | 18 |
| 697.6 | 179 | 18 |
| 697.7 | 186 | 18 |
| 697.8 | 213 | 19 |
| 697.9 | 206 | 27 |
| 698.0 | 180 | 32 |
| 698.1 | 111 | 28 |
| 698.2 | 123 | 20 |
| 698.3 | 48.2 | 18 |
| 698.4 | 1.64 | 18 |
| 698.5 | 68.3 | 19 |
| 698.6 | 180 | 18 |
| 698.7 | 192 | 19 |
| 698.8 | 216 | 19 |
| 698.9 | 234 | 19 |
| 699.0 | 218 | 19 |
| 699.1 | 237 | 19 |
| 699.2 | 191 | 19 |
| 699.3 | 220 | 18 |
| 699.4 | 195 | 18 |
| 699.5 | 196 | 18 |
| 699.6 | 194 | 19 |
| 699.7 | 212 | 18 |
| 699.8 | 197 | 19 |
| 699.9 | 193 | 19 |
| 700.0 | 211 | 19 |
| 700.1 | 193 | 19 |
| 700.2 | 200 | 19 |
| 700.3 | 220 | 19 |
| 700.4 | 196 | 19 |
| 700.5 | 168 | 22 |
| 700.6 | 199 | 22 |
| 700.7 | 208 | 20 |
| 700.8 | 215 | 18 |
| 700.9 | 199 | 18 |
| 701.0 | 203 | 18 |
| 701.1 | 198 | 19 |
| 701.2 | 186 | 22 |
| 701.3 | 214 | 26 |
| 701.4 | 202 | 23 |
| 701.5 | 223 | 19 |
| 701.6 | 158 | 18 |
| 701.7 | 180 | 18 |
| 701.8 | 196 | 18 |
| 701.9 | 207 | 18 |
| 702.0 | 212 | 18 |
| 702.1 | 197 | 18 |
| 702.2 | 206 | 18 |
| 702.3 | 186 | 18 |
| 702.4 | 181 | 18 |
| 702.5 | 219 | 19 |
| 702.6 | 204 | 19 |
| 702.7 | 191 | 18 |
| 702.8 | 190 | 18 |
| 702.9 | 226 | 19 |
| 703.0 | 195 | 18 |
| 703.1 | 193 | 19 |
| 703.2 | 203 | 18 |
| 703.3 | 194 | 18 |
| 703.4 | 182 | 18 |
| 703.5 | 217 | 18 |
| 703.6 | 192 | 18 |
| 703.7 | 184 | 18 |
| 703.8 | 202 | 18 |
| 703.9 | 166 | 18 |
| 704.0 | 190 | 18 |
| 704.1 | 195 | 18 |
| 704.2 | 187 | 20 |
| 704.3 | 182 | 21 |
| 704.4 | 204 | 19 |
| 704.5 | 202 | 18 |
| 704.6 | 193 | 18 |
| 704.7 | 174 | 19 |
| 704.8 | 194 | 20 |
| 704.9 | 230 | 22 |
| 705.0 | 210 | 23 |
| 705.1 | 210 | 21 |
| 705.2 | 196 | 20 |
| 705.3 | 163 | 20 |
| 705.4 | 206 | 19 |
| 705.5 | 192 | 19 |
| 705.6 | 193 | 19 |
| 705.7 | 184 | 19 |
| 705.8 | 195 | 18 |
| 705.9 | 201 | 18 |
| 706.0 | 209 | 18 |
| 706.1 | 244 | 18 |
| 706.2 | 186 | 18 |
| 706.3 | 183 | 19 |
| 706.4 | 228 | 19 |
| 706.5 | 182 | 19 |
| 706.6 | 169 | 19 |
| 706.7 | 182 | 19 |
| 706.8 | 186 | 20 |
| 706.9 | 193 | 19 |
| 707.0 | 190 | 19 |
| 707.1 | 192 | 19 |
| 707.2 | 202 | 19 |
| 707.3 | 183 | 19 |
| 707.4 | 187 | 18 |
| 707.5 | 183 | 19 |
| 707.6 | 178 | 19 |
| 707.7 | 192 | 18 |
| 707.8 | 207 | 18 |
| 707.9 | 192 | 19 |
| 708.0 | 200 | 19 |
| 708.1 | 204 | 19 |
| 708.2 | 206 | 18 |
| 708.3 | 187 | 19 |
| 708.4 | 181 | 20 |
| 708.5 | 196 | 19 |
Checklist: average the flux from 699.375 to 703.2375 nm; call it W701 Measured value 199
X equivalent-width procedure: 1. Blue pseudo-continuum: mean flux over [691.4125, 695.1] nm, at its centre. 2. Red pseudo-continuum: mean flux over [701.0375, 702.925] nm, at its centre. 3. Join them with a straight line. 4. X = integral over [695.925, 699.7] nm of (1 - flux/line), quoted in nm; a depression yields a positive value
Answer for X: 0.201 nm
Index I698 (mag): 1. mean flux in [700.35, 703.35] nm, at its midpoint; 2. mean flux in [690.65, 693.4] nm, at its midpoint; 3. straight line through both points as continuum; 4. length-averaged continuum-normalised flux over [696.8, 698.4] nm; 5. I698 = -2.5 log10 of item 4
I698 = 0.15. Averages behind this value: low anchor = 199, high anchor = 198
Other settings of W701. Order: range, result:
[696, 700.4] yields 186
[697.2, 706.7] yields 191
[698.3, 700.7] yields 186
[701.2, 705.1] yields 197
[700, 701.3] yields 200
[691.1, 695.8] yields 191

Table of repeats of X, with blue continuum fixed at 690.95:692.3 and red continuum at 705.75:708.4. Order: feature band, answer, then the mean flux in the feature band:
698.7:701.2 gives -0.08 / 204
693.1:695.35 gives 0.18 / 184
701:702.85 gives -0.01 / 197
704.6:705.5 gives -0.01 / 197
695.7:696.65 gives 0.02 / 194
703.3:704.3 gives 0.03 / 190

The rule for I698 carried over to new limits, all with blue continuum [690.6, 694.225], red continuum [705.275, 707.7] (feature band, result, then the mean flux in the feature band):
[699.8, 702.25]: -0.01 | 199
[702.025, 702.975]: -0.02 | 200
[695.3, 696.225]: 0.01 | 200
